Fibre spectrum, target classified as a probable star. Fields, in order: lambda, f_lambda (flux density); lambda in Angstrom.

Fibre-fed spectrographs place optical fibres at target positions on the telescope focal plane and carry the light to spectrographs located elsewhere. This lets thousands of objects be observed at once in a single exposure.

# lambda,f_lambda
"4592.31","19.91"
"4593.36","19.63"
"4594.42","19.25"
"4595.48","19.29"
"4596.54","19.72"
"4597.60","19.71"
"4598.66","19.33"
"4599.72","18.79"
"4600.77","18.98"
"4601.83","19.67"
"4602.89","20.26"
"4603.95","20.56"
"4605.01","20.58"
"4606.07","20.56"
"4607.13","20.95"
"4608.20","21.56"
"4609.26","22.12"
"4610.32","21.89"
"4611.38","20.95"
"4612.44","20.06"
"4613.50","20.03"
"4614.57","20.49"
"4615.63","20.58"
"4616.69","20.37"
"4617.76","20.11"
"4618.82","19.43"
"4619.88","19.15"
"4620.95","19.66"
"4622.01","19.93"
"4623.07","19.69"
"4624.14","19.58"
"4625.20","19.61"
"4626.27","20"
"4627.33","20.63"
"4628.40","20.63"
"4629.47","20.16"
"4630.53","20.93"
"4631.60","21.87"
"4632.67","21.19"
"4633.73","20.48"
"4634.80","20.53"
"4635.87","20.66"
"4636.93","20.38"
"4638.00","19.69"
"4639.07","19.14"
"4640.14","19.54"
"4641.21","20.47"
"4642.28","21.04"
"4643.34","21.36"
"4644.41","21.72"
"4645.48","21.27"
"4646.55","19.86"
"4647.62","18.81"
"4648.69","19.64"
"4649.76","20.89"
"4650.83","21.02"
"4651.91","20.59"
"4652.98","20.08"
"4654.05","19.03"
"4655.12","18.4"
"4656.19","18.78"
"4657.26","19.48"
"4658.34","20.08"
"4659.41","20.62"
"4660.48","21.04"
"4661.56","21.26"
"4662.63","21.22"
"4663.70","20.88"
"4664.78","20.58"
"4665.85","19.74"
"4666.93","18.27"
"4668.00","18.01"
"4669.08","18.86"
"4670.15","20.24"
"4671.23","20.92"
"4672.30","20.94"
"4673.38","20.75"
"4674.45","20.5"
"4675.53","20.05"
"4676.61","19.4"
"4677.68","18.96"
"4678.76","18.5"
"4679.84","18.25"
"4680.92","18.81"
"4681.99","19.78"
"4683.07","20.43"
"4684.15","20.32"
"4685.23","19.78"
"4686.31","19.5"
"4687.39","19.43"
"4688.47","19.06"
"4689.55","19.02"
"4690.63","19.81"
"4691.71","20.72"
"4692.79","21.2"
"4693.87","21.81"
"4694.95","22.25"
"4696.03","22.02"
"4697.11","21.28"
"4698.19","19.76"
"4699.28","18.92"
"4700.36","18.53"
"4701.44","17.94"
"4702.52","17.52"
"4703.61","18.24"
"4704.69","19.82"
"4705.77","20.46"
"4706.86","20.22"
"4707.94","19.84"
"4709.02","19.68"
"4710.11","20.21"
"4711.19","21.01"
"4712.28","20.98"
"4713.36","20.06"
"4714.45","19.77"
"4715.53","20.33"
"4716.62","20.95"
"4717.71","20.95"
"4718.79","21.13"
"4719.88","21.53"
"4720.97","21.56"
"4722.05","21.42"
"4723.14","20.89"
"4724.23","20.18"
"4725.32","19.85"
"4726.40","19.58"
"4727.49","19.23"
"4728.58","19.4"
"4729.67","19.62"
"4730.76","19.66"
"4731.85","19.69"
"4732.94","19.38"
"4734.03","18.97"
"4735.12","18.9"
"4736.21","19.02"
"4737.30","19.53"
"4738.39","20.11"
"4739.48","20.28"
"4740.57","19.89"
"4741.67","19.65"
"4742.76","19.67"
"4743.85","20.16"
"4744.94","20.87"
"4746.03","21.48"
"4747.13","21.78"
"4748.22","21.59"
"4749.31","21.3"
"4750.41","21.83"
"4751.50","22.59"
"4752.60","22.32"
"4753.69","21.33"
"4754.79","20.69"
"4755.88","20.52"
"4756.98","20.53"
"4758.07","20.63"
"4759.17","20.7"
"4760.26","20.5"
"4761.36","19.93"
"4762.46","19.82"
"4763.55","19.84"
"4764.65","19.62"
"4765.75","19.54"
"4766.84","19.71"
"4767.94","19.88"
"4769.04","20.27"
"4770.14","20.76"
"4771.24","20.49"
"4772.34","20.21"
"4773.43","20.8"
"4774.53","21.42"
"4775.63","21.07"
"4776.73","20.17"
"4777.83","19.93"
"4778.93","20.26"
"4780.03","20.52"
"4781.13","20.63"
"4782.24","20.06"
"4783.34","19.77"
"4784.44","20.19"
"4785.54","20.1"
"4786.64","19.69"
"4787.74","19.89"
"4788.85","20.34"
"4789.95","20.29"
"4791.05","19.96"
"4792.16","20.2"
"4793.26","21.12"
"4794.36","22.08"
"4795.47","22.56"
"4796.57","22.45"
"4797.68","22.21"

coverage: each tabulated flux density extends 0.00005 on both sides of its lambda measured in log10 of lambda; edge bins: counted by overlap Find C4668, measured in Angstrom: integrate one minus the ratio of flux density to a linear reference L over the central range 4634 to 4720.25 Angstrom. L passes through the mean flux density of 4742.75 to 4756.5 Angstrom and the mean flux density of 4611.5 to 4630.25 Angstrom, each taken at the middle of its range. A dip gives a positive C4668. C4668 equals 2.2 Angstrom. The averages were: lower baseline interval 20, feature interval 20.1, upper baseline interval 21.3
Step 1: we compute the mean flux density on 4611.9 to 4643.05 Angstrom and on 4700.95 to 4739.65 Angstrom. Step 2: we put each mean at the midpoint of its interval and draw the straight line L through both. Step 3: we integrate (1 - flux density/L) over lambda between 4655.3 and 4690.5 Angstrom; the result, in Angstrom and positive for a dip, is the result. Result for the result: 0.5 Angstrom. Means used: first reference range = 20.2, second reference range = 19.9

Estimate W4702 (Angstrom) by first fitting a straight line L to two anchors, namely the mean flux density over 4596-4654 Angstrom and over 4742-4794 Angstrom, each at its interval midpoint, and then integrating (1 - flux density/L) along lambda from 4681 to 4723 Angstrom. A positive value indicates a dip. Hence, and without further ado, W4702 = 0.5 Angstrom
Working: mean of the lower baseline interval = 20.3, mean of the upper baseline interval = 20.5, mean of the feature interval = 20.2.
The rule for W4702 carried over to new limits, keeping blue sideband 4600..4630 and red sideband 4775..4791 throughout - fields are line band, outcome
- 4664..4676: 0.2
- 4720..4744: 0.4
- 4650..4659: 0.2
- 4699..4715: 0.5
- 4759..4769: 0.1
